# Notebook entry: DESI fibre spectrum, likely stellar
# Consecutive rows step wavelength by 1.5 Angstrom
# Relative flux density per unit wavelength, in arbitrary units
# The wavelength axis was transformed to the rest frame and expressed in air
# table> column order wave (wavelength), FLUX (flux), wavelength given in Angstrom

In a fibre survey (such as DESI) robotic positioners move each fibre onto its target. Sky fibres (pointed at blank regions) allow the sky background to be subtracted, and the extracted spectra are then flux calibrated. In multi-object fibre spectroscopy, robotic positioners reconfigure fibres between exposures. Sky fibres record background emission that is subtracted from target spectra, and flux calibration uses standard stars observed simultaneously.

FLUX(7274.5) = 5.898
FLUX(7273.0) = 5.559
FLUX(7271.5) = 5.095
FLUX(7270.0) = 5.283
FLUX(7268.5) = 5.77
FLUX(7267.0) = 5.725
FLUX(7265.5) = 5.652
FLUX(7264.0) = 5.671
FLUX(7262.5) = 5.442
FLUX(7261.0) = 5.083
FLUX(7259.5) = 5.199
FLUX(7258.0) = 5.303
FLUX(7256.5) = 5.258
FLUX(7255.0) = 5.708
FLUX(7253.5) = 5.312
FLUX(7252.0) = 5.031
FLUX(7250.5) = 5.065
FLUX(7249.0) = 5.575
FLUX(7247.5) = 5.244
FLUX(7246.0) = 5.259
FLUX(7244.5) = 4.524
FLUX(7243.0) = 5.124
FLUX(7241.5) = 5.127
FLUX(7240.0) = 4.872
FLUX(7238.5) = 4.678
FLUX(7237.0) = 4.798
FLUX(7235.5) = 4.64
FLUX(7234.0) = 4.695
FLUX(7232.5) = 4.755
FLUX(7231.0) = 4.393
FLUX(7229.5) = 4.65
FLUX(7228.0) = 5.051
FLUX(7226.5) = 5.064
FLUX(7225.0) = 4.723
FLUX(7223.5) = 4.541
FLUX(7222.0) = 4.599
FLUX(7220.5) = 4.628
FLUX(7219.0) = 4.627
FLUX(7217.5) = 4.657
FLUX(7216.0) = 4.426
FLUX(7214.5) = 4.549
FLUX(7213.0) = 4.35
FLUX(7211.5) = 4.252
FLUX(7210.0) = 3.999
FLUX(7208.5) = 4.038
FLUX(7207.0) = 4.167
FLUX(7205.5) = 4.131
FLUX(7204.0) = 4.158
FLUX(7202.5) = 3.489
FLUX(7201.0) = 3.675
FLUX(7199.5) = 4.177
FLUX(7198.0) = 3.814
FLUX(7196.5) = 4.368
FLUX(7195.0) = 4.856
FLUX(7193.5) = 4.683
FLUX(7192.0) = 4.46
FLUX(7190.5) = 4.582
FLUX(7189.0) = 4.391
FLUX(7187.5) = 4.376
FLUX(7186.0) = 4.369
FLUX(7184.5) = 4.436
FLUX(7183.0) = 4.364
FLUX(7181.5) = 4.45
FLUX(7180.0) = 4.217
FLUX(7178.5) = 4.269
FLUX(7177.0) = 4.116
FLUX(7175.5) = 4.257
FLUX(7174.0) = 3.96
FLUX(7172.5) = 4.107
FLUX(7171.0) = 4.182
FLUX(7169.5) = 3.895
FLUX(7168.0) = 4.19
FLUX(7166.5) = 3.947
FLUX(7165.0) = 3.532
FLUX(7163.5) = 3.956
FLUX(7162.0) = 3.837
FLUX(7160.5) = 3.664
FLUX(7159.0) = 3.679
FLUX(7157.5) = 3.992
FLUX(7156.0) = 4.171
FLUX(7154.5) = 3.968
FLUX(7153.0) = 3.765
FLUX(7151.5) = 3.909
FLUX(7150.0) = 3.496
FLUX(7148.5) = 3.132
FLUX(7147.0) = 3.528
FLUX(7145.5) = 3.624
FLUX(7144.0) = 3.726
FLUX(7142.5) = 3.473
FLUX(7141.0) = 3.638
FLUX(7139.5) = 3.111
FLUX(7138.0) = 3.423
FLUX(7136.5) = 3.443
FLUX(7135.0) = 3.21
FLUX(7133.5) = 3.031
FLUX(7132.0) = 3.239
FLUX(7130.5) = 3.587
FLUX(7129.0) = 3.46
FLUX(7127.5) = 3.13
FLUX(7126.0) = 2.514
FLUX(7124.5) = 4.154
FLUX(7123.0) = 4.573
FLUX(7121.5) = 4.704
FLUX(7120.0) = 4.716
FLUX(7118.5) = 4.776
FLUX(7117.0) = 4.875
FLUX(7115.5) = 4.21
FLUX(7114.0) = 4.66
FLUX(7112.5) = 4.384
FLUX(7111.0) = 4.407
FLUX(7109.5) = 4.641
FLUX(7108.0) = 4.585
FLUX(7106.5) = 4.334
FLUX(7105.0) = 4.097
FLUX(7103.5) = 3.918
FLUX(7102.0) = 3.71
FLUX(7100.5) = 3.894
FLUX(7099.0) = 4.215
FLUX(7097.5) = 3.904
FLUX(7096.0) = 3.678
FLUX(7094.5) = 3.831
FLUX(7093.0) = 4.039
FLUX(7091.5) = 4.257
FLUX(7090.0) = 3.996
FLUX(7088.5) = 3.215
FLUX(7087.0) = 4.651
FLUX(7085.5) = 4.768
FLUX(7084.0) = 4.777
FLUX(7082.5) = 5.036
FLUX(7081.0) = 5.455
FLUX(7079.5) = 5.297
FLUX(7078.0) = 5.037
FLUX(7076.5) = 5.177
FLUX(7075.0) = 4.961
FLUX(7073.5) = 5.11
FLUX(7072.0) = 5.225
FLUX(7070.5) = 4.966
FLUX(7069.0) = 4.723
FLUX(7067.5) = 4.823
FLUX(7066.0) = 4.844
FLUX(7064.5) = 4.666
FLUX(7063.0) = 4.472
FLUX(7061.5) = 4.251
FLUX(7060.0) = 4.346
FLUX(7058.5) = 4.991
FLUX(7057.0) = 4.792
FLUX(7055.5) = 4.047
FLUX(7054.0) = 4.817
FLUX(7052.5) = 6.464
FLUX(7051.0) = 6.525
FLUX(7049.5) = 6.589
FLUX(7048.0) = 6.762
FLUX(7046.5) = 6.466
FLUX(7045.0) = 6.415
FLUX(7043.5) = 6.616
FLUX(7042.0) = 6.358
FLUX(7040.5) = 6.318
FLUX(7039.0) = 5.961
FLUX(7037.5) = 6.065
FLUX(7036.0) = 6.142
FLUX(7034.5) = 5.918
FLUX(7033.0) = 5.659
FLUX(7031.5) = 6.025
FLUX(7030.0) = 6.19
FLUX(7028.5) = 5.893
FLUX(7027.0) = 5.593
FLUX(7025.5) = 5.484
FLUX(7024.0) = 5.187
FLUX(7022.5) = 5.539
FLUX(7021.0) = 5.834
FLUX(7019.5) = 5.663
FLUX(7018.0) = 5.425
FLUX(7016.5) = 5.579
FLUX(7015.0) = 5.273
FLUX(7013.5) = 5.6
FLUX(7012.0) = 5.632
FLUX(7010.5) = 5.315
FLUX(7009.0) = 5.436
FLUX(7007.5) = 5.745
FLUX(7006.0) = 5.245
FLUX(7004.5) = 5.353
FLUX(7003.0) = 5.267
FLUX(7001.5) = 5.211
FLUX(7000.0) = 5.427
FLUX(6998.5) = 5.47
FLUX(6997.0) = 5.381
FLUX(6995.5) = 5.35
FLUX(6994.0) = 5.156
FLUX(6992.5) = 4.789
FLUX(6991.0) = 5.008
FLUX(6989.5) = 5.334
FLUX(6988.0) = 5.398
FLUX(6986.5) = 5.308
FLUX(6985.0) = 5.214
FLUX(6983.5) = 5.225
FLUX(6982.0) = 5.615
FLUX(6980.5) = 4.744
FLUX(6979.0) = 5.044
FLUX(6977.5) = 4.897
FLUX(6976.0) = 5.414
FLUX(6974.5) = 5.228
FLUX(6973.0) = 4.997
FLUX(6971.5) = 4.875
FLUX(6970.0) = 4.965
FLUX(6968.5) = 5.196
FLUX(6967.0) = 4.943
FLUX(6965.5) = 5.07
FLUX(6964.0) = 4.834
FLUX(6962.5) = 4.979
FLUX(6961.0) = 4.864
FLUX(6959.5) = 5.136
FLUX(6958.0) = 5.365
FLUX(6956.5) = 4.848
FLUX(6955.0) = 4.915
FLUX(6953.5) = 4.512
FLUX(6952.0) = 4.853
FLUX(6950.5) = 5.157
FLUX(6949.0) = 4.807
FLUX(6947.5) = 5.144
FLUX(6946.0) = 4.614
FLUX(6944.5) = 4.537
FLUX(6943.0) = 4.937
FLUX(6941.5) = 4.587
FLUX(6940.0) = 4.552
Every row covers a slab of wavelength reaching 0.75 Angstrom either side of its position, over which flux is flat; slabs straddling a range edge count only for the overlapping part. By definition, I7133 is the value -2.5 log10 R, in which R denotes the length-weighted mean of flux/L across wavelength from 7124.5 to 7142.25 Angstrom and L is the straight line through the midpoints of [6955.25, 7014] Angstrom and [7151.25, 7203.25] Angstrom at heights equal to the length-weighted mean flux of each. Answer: 0.30 mag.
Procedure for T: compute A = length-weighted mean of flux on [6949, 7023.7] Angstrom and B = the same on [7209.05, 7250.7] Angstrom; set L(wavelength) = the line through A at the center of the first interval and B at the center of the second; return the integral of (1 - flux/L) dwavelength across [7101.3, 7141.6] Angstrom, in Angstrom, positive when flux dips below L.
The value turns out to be 8.2 Angstrom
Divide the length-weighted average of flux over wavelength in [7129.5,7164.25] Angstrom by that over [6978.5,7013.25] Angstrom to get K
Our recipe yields 0.68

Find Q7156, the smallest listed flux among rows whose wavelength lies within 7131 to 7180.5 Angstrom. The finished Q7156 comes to 3.031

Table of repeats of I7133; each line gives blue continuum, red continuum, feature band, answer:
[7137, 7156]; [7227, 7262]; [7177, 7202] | -0.030 mag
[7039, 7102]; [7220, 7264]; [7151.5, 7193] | 0.209 mag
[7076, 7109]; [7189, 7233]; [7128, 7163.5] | 0.220 mag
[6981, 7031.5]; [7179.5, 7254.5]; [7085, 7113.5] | 0.218 mag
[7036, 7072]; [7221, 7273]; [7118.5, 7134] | 0.378 mag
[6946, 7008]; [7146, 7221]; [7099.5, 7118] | 0.041 mag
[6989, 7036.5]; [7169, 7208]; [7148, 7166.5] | 0.180 mag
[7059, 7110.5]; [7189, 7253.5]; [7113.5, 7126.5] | 0.034 mag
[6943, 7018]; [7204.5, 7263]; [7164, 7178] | 0.211 mag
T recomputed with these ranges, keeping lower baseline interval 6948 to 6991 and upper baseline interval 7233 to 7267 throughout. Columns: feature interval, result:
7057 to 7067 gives 0.9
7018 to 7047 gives -4.9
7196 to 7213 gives 3.7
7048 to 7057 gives -1.1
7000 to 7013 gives -0.8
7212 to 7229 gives 1.6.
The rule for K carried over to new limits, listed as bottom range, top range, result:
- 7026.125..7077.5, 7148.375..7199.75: 0.74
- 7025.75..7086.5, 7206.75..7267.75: 0.90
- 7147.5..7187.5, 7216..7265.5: 1.25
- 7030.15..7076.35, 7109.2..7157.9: 0.69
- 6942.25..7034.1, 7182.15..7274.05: 0.91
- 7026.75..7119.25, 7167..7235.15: 0.87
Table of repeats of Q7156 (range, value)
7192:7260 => 3.489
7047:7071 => 4.047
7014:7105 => 3.215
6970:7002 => 4.744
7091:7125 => 3.678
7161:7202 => 3.532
